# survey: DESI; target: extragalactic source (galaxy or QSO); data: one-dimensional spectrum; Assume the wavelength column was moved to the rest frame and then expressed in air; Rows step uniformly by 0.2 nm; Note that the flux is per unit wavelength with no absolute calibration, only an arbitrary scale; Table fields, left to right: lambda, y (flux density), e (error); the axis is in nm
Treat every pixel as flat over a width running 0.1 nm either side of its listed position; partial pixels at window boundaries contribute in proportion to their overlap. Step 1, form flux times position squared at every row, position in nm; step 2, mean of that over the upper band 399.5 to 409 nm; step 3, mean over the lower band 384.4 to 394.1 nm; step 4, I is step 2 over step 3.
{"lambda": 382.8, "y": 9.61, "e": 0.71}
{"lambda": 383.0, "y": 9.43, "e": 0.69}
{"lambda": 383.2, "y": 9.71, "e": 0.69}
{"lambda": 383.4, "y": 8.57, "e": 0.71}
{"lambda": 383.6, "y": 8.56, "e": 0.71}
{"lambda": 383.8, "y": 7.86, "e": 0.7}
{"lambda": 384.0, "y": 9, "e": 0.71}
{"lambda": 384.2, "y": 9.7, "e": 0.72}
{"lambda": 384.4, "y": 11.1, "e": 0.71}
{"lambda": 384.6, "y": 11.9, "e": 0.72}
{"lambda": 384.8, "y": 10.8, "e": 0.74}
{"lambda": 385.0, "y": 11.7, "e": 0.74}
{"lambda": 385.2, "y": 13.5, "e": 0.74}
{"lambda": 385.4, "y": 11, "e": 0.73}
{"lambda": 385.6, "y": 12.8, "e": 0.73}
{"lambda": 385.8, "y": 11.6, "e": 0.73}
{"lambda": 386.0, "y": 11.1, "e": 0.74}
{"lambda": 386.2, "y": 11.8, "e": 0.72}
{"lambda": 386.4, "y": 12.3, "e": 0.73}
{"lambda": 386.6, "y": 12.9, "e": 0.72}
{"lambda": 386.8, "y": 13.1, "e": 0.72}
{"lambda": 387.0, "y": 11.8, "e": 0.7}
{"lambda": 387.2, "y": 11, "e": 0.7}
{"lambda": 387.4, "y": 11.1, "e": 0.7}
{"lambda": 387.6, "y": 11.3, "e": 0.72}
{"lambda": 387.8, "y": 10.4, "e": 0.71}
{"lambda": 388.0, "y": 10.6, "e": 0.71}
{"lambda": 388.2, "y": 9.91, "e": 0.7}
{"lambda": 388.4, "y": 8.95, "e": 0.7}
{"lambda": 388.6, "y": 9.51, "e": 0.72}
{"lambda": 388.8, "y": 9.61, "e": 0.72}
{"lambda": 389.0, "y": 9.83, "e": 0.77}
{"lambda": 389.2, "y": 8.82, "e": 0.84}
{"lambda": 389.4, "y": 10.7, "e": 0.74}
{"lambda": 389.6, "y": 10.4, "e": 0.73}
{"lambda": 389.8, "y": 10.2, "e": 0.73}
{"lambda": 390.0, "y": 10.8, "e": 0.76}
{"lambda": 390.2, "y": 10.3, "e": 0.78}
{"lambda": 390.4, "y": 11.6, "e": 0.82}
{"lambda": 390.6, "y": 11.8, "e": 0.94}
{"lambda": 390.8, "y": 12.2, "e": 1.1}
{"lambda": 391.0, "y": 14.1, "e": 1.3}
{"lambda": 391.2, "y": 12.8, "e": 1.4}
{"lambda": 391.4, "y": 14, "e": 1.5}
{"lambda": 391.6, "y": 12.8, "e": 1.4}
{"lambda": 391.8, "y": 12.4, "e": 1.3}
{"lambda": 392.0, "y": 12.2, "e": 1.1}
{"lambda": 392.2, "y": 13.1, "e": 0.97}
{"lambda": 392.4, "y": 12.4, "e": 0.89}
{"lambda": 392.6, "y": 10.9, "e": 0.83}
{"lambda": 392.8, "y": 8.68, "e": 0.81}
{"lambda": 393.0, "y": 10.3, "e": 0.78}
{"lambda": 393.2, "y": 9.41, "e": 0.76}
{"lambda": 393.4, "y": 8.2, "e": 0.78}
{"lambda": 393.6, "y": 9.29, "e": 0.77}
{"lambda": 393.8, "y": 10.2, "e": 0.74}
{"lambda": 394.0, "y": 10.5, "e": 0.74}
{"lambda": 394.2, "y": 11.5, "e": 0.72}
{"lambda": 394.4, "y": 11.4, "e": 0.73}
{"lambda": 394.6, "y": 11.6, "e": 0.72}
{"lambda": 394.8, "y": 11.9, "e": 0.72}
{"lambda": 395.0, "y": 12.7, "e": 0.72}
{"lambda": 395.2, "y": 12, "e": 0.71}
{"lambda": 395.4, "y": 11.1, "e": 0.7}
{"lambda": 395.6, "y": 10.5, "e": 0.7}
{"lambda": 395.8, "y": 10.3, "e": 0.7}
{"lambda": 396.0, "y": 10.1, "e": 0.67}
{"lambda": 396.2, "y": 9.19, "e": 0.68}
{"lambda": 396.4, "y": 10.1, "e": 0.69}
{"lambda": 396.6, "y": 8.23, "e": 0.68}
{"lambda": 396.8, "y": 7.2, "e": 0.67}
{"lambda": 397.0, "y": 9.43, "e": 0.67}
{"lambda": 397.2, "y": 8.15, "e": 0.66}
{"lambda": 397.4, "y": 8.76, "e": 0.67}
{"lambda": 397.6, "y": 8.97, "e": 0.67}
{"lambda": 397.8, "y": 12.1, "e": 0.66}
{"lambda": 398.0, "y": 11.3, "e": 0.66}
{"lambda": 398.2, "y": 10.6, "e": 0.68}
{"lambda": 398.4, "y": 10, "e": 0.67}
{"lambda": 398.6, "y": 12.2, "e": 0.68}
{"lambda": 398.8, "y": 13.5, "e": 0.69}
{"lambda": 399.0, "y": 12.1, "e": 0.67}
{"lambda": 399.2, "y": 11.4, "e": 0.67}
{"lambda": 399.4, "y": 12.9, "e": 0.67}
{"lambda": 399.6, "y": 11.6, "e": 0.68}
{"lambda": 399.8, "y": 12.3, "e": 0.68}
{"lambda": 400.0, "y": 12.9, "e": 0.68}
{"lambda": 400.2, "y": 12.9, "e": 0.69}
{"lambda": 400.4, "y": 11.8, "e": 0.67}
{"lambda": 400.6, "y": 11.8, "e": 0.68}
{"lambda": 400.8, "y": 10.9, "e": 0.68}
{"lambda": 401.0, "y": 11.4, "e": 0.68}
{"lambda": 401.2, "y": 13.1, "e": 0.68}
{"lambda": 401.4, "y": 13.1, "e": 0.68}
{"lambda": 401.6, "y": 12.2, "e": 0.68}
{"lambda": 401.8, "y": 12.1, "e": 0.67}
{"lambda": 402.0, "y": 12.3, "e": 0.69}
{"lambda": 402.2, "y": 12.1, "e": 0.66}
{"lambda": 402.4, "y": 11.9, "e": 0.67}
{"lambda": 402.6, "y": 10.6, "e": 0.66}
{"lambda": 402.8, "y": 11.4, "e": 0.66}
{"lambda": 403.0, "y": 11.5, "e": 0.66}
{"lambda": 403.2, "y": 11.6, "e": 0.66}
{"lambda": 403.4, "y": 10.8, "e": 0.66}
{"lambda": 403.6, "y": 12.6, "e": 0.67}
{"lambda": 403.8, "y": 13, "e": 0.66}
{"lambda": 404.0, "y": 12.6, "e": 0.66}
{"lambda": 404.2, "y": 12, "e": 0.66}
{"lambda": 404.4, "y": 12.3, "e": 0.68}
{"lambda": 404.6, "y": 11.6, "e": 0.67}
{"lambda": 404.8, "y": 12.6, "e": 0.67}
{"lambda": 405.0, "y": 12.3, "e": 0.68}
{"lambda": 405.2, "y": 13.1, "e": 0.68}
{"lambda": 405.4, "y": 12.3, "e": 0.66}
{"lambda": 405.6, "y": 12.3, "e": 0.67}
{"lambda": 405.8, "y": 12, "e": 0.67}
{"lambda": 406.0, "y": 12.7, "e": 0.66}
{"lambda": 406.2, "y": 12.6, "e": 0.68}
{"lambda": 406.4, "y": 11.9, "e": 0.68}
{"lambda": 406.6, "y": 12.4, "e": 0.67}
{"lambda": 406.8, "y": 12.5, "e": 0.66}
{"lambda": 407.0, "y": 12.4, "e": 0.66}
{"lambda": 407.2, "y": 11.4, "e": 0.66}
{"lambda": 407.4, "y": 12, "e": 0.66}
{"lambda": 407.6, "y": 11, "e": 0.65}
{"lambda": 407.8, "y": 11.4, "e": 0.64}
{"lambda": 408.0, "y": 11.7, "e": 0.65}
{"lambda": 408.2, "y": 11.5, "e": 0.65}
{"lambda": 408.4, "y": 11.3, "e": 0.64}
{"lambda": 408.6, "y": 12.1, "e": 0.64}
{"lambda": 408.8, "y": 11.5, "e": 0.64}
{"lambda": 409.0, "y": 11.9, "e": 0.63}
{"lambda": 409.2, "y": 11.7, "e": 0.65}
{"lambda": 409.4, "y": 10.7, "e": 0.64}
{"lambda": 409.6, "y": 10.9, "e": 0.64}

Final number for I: 1.16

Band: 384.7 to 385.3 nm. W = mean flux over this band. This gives 12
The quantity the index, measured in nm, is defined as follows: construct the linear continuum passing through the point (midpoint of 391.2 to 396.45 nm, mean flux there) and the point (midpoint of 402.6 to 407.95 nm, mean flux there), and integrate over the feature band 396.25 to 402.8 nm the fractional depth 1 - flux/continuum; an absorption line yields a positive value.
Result 0.19 nm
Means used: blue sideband 11.1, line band 11.2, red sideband 12.1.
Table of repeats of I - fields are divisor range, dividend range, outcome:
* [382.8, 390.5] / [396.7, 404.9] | 1.17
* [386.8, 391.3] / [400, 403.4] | 1.17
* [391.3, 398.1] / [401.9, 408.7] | 1.19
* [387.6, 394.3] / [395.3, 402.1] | 1.06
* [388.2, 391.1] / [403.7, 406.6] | 1.26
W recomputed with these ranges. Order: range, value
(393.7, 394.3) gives 10.7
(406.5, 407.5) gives 12.1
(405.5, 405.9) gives 12.2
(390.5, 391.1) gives 12.7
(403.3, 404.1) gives 12.3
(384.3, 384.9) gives 11.3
